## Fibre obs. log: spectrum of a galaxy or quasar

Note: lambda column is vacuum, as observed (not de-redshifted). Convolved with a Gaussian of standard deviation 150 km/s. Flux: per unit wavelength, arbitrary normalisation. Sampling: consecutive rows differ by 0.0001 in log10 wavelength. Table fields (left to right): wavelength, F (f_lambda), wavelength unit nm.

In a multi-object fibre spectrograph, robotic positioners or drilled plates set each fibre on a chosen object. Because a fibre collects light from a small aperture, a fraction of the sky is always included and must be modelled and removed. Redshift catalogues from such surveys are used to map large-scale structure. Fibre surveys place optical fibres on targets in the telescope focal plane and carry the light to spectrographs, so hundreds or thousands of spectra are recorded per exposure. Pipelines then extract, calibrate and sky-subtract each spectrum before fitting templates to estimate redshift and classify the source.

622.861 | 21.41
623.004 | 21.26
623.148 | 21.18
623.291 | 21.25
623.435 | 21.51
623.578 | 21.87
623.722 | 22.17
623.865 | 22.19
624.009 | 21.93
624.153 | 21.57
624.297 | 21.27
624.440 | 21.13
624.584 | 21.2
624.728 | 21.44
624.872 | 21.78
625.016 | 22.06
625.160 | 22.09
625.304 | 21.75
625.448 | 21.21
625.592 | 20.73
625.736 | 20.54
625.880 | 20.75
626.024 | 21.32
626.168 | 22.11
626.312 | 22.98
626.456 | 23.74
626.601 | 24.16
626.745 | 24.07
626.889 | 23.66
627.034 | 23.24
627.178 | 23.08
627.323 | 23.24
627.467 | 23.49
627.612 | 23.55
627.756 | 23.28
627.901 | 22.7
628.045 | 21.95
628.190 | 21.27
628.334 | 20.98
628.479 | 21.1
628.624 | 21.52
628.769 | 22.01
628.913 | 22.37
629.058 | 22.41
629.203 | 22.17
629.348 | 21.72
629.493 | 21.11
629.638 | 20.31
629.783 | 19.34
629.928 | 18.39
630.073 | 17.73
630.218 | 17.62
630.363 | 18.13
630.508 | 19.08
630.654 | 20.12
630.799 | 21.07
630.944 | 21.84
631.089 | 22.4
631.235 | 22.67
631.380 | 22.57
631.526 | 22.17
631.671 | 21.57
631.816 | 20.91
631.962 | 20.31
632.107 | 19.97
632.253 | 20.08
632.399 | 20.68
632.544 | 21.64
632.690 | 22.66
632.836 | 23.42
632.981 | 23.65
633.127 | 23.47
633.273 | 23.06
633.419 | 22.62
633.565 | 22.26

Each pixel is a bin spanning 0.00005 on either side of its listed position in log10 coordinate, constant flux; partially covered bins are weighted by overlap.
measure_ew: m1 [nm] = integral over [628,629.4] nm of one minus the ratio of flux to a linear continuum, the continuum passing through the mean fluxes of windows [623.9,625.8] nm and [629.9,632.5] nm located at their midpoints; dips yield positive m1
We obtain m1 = -0.06 nm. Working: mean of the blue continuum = 21.4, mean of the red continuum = 20.5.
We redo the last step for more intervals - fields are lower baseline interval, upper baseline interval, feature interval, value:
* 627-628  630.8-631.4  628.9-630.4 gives 0.17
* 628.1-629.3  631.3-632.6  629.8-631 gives 0.12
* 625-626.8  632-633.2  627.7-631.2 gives 0.18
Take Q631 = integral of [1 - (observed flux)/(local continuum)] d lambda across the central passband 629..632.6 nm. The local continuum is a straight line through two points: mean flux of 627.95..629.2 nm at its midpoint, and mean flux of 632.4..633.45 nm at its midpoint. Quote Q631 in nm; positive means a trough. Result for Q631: 0.27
